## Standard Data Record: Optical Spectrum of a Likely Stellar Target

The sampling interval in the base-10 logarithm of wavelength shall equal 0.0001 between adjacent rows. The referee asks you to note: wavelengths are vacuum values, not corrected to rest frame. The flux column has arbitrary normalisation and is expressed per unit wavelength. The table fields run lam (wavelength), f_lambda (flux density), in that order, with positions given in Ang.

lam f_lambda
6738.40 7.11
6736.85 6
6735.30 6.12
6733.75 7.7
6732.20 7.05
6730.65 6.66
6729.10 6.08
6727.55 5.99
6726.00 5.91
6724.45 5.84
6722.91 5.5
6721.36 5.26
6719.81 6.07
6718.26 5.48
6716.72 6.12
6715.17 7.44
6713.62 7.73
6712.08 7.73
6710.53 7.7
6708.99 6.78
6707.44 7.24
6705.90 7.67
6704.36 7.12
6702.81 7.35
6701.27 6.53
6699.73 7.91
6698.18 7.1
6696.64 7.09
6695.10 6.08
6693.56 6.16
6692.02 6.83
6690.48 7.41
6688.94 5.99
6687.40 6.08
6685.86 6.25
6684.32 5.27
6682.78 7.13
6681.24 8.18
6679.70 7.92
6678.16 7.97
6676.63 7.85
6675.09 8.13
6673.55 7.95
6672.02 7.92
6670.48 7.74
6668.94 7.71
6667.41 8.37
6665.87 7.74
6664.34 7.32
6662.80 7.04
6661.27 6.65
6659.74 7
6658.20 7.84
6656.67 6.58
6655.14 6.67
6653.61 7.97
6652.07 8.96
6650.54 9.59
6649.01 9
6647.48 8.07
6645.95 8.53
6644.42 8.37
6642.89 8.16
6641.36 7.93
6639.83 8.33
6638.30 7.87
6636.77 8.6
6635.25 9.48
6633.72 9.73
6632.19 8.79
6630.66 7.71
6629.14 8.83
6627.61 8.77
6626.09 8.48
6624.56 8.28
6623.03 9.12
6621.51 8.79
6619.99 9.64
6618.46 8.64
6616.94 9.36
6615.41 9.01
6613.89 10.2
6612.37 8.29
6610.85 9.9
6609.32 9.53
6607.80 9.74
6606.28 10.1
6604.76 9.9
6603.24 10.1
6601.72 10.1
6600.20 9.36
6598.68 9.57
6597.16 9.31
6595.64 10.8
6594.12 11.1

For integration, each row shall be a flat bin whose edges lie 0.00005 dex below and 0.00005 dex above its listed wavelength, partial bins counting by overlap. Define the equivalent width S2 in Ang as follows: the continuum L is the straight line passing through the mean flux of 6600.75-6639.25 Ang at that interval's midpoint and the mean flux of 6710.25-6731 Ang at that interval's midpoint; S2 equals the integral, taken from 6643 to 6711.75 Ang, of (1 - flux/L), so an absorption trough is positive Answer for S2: 1.0 Ang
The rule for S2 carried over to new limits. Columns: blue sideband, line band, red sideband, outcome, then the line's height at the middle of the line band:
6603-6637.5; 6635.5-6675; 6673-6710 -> 1.0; 8.14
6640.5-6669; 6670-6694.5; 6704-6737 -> 0.6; 7.34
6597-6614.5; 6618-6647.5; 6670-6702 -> 0.7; 8.82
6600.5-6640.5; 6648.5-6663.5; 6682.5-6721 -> 0.8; 8.11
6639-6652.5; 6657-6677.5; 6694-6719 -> 1.0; 8.01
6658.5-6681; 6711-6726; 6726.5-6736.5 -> 1.0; 6.79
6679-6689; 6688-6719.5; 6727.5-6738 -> -1.4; 6.66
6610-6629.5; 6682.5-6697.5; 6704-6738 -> 1.9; 7.34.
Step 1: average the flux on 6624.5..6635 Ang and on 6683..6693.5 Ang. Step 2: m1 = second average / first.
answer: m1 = 0.73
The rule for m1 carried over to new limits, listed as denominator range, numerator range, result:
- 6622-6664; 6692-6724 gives 0.83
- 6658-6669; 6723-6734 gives 0.85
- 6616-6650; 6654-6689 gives 0.84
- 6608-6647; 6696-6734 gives 0.76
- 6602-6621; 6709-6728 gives 0.67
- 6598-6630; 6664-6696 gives 0.78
